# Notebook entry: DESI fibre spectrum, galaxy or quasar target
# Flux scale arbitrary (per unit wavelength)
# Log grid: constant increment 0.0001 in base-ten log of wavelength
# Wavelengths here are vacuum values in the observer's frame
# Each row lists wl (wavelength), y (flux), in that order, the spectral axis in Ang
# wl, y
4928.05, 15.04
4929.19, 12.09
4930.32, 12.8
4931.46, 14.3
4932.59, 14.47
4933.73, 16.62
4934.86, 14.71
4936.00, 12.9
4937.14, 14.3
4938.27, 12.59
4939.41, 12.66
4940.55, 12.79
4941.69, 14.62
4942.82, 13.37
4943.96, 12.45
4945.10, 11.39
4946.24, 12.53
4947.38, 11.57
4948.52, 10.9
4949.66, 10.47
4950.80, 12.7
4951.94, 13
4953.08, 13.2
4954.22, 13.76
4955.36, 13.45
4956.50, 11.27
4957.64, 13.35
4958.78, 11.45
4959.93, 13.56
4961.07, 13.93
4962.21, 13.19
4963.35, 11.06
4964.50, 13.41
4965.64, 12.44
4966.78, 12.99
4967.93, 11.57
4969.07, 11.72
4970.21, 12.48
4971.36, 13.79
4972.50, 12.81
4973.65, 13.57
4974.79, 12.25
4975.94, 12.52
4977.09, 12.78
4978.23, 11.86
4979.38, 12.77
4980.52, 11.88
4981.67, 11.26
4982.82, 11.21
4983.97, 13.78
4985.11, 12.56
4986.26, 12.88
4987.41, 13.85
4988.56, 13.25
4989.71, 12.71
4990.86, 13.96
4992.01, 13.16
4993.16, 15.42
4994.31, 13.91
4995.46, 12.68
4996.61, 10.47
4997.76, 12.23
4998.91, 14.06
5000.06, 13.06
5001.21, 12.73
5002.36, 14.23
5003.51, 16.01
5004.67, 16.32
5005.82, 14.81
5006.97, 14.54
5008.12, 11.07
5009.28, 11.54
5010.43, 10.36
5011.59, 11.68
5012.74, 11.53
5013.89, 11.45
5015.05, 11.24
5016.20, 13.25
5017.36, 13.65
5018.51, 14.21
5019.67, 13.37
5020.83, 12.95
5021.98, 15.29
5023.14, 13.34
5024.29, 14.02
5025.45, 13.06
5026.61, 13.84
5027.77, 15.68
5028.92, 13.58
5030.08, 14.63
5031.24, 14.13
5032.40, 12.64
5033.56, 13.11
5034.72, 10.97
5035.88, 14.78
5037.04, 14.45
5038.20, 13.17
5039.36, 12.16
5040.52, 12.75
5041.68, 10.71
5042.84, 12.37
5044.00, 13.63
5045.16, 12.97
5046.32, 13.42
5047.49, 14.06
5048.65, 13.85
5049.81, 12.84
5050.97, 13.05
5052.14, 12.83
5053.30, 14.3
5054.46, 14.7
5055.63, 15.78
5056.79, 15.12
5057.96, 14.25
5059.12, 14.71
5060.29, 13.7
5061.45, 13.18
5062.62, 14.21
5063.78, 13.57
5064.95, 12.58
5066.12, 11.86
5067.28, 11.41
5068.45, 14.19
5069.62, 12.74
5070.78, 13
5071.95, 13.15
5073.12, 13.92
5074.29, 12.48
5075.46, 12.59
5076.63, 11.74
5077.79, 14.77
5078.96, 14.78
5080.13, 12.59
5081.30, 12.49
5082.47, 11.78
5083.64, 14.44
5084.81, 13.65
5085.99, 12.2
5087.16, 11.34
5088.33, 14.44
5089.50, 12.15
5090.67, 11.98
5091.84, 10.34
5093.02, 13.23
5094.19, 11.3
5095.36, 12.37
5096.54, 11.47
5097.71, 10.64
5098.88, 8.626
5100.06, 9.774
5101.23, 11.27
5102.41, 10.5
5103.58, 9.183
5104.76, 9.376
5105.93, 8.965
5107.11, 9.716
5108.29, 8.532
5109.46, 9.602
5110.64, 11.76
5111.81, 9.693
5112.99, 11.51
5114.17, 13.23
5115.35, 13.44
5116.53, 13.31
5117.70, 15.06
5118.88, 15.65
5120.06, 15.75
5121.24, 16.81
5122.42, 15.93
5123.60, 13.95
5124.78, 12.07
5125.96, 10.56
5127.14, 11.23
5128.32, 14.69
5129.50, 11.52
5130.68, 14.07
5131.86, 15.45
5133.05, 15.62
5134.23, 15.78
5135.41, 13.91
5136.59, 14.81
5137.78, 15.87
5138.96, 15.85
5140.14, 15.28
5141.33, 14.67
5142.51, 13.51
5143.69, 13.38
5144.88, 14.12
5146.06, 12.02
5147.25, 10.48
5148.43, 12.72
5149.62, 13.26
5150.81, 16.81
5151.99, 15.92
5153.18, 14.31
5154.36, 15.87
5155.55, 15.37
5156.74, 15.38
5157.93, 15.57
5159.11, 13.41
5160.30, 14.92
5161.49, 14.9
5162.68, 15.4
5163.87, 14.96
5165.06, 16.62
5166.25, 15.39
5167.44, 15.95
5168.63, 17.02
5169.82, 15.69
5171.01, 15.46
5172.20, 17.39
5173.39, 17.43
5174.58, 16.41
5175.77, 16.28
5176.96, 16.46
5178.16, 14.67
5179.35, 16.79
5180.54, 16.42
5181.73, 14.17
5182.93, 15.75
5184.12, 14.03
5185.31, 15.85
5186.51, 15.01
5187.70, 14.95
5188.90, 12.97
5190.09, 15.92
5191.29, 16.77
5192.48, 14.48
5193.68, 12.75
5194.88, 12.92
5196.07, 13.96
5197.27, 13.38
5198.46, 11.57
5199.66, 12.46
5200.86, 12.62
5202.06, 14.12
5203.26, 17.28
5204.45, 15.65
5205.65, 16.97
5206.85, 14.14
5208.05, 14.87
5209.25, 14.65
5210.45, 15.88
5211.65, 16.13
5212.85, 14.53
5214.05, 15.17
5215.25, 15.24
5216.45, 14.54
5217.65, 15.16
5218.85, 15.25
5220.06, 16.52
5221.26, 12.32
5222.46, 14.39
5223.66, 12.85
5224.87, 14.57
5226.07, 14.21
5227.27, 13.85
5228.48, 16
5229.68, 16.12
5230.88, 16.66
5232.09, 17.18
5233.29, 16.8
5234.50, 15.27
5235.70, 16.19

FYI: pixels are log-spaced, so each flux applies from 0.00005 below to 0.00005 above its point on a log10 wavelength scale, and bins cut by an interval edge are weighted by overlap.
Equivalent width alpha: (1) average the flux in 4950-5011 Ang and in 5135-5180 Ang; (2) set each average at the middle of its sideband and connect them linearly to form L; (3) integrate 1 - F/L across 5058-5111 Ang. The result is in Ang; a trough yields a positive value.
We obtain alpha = 7.91 Ang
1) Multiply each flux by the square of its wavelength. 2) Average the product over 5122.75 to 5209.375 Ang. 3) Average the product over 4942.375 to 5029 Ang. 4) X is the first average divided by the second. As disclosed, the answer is 1.22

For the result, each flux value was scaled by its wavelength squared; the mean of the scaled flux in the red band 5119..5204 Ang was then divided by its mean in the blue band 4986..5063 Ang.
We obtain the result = 1.16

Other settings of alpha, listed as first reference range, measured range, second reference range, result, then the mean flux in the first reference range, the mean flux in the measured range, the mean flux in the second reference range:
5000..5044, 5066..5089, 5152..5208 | 1.5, 13.2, 13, 15.1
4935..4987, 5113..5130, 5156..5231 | 0.7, 12.6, 13.7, 15.1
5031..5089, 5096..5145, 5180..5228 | 3.8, 13.3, 12.8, 14.6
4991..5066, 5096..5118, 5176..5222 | 5.1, 13.4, 10.8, 14.8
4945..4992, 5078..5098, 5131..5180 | 2.4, 12.6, 12.5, 15.1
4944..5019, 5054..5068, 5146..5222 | -0.1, 12.7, 13.7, 15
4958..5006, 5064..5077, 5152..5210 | 1.1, 13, 12.7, 15.1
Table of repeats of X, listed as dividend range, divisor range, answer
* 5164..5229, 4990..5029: 1.21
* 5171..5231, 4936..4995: 1.29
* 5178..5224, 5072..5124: 1.25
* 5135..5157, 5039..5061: 1.10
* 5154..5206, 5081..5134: 1.27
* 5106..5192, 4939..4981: 1.24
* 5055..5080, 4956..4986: 1.12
